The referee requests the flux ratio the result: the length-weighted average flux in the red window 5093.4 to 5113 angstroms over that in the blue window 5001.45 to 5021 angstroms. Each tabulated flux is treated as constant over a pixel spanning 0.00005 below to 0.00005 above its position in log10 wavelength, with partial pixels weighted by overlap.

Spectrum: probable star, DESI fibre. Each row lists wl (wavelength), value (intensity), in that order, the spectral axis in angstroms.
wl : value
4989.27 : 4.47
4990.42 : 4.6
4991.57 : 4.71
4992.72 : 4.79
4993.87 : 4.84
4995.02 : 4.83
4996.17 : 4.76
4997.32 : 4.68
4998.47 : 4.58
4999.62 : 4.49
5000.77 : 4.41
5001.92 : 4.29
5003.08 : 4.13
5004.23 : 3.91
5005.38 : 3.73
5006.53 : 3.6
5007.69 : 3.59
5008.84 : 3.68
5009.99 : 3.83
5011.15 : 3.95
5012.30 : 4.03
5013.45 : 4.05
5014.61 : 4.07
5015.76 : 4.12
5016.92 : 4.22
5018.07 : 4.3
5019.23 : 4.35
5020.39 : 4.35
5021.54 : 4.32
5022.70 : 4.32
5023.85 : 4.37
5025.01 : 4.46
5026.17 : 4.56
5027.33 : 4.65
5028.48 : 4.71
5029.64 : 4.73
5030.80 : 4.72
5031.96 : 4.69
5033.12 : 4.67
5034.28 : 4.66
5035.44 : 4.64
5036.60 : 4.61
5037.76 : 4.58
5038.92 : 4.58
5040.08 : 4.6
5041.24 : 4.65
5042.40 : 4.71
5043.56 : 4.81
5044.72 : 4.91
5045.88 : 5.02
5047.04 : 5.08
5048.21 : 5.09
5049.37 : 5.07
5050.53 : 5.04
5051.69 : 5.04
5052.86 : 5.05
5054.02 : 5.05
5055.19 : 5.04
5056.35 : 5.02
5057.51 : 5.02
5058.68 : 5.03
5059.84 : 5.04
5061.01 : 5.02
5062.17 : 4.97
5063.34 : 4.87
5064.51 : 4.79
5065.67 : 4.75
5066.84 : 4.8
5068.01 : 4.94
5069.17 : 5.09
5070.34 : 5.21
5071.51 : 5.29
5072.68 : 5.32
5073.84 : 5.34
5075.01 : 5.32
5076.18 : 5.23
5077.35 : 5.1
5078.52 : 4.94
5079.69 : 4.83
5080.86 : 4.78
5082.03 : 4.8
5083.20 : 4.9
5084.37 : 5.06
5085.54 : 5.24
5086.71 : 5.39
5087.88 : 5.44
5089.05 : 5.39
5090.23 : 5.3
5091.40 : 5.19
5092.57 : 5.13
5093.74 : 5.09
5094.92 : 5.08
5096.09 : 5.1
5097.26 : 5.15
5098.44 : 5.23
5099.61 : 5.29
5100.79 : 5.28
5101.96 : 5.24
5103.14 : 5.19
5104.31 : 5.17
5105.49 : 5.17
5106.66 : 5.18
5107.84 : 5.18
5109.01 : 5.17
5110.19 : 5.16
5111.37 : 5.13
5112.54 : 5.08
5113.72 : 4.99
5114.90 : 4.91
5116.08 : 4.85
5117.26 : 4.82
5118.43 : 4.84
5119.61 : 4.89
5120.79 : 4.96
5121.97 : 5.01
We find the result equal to 1.3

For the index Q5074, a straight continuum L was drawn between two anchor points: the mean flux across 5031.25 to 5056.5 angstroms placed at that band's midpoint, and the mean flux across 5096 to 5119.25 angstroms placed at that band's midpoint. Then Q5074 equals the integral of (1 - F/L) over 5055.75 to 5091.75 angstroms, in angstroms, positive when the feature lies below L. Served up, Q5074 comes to -0.81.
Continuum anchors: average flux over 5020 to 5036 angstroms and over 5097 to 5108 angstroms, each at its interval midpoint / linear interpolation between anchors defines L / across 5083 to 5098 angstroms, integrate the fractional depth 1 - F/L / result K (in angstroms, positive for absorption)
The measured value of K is -0.27 angstroms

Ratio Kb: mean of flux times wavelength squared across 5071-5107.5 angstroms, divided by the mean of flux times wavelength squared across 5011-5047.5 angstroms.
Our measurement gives 1.2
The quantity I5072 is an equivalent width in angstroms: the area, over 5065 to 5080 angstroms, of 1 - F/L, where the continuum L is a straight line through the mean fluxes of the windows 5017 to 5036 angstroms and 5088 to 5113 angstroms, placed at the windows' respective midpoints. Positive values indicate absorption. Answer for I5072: -0.47 angstroms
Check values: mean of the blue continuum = 4.52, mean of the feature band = 5.09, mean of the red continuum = 5.19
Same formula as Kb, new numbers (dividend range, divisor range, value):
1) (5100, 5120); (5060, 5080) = 1.02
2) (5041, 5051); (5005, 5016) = 1.30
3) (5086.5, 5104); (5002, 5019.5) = 1.36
